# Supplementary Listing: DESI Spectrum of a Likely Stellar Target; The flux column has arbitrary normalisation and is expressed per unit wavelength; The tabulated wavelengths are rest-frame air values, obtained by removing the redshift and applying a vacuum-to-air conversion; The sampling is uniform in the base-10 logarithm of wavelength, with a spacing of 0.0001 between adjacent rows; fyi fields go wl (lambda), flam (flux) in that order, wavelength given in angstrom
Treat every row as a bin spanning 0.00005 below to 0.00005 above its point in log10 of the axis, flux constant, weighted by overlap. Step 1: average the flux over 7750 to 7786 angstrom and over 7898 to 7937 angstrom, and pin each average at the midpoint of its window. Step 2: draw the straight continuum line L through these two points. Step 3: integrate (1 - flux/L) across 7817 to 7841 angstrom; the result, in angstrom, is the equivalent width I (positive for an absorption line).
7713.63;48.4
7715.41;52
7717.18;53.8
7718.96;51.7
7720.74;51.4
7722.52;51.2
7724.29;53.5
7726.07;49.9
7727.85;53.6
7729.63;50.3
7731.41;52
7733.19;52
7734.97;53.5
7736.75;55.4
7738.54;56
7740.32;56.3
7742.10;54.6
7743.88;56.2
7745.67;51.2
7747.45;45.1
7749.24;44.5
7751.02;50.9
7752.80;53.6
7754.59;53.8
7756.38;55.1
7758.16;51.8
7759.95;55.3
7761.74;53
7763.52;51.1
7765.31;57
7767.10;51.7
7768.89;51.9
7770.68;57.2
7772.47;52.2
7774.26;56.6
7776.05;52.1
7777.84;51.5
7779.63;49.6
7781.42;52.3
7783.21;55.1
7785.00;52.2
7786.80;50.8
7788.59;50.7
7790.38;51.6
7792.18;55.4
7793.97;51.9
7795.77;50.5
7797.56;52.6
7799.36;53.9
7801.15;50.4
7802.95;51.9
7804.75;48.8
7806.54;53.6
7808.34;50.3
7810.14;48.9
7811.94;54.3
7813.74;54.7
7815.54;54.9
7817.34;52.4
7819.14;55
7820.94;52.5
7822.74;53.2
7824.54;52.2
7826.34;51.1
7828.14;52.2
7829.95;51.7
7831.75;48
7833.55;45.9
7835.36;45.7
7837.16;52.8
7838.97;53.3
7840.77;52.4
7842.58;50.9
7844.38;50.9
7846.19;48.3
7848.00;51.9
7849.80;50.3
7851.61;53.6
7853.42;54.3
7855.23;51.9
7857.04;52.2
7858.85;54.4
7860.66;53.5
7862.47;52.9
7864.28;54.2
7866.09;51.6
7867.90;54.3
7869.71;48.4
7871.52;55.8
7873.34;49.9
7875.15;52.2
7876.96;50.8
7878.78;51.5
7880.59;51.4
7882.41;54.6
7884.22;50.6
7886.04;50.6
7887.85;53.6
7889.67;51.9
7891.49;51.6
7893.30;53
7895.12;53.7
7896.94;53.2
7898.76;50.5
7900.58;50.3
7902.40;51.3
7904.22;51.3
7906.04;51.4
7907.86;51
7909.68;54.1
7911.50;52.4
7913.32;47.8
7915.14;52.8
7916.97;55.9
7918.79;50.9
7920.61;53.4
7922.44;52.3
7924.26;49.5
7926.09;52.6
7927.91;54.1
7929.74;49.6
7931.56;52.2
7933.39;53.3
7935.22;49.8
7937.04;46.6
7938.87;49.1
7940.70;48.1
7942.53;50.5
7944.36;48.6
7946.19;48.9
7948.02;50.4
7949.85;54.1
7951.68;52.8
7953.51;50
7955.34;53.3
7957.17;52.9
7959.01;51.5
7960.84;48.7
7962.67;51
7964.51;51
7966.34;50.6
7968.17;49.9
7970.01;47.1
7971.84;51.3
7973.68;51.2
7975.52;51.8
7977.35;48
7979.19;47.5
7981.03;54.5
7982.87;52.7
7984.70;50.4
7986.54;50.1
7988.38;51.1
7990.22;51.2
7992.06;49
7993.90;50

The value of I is 0.6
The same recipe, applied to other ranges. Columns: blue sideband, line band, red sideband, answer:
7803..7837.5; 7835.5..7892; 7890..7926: -0.4 angstrom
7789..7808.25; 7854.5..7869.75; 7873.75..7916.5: -0.3 angstrom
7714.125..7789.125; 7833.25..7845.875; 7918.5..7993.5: 0.3 angstrom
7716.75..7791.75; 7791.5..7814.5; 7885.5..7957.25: 0.1 angstrom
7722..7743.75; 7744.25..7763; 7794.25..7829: 0.5 angstrom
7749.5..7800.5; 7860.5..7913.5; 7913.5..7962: -0.3 angstrom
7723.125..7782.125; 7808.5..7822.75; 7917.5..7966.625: -0.3 angstrom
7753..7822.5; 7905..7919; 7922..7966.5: -0.2 angstrom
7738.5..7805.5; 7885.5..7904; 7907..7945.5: -0.2 angstrom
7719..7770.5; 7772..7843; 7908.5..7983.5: 0.3 angstrom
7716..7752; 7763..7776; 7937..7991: -0.5 angstrom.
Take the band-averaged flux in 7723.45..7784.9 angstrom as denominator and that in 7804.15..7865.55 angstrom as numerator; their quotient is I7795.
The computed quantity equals 0.98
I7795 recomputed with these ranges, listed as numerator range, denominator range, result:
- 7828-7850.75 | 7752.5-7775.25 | 0.93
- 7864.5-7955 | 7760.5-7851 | 0.99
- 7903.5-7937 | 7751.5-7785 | 0.97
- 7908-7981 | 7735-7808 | 0.97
